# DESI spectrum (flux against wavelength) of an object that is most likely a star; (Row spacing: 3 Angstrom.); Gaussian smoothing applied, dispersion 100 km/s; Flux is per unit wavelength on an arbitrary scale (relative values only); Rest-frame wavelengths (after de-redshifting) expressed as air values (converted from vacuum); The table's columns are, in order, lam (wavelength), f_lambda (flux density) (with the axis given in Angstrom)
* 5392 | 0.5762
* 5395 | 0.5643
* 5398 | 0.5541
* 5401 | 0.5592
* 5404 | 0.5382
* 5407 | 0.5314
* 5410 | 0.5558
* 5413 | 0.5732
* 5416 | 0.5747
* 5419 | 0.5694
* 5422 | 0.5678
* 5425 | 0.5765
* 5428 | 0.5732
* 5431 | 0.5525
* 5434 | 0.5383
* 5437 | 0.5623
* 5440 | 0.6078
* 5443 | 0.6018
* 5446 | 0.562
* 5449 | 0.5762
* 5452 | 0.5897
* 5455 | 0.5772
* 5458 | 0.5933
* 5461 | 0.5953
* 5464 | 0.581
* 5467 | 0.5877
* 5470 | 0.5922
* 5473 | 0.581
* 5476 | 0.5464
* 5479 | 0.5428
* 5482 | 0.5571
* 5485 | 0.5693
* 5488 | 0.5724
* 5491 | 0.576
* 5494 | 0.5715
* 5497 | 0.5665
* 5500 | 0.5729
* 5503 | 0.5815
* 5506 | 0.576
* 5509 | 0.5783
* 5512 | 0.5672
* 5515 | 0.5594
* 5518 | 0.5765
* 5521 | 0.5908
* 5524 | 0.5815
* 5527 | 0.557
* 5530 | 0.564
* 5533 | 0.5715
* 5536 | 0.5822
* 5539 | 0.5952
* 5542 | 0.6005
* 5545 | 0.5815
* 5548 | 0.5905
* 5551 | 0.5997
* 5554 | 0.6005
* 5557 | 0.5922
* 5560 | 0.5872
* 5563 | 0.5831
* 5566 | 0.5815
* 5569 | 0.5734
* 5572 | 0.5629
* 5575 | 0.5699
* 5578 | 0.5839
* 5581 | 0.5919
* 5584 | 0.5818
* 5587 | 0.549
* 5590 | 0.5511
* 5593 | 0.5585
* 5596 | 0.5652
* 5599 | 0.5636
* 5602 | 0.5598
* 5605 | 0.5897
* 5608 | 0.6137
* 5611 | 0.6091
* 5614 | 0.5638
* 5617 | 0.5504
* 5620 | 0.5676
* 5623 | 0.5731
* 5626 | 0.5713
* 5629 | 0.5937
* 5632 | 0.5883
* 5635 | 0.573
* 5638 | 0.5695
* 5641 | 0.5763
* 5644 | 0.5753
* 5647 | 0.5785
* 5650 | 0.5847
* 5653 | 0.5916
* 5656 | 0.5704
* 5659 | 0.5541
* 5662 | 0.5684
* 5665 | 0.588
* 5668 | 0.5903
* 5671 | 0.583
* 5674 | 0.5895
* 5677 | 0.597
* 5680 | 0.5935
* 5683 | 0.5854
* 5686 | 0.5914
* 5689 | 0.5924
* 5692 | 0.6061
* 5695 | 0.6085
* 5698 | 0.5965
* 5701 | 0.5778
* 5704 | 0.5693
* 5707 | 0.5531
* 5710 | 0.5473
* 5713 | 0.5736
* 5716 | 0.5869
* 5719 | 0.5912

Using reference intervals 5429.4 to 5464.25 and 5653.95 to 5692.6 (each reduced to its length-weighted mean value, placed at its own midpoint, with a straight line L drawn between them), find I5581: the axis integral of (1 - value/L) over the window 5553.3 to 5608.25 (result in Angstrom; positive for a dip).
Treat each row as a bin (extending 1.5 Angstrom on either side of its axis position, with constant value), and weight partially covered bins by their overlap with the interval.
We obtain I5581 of 0.6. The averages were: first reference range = 0.578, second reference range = 0.585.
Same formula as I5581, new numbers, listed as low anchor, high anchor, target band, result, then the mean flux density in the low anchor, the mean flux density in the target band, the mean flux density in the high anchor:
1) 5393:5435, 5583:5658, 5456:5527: -1.1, 0.56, 0.574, 0.575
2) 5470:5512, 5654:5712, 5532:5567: -1.0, 0.569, 0.589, 0.582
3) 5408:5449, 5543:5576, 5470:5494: 0.4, 0.57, 0.566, 0.584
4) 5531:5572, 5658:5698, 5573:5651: 1.7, 0.586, 0.575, 0.589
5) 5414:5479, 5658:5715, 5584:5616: 0.4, 0.576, 0.572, 0.583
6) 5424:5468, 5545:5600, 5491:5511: 0.1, 0.578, 0.574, 0.577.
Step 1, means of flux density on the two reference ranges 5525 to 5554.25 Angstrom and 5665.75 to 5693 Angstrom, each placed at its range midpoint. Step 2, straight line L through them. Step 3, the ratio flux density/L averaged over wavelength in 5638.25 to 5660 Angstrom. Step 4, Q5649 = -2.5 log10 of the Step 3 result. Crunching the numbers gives 0.03 mag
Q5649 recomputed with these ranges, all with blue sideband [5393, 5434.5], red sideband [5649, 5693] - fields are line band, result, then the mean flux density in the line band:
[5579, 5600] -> 0.02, 0.566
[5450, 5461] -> -0.04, 0.587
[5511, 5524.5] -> -0.01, 0.575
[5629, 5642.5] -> 0.01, 0.579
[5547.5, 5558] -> -0.04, 0.596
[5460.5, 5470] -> -0.04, 0.588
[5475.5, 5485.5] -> 0.03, 0.553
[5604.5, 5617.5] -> -0.02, 0.588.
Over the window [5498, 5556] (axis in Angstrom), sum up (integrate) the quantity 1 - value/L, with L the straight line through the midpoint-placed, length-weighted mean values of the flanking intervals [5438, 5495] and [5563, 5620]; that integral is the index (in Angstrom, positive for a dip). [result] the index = -0.5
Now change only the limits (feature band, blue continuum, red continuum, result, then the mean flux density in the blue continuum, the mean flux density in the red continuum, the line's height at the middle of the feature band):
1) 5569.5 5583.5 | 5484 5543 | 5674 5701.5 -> 0.1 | 0.575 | 0.595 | 0.582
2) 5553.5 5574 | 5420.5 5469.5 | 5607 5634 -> -0.1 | 0.578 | 0.58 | 0.58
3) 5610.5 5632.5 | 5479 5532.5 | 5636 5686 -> 0.1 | 0.571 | 0.581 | 0.579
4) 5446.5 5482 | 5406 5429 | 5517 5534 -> -0.5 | 0.566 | 0.574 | 0.569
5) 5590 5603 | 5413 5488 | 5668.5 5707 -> 0.5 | 0.574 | 0.589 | 0.583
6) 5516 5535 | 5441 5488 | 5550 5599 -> 0.1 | 0.577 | 0.576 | 0.577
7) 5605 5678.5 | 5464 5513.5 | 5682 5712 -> -0.1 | 0.571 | 0.583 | 0.58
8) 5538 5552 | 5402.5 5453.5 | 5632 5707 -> -0.4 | 0.568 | 0.583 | 0.575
